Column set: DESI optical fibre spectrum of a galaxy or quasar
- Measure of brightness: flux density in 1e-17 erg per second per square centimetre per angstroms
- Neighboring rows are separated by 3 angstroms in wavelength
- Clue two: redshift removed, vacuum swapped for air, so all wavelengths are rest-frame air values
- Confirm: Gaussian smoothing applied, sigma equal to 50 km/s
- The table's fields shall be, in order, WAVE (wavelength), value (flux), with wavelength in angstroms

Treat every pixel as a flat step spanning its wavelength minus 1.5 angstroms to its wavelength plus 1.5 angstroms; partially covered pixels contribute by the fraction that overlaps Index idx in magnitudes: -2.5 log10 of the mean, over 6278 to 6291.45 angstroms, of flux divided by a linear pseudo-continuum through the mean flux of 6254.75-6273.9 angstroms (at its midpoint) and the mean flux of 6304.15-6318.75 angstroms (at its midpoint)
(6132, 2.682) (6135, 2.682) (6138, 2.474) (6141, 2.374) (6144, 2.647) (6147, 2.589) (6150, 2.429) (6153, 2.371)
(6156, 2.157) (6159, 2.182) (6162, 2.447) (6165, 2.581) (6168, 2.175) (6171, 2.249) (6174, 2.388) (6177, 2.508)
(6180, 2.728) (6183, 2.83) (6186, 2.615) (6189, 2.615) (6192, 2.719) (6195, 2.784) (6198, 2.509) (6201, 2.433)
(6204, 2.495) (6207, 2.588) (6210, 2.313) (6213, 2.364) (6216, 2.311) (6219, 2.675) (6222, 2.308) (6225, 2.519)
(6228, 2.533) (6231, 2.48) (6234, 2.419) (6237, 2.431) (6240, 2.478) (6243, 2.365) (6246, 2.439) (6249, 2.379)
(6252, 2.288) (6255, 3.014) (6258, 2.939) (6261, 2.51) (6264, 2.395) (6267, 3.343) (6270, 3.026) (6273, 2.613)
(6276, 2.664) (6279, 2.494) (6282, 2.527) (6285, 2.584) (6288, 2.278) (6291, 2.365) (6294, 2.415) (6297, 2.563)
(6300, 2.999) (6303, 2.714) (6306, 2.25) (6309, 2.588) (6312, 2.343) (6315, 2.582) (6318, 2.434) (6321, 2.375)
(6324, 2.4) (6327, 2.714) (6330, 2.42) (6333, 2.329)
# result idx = 0.09 mag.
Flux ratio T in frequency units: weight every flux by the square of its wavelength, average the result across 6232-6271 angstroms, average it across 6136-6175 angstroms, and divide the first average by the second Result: 1.13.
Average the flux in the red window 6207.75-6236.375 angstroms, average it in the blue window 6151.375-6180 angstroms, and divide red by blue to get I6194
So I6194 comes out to 1.0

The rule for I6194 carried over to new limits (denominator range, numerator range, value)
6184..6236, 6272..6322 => 1.00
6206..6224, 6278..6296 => 1.01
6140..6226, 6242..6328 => 1.04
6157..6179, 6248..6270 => 1.15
